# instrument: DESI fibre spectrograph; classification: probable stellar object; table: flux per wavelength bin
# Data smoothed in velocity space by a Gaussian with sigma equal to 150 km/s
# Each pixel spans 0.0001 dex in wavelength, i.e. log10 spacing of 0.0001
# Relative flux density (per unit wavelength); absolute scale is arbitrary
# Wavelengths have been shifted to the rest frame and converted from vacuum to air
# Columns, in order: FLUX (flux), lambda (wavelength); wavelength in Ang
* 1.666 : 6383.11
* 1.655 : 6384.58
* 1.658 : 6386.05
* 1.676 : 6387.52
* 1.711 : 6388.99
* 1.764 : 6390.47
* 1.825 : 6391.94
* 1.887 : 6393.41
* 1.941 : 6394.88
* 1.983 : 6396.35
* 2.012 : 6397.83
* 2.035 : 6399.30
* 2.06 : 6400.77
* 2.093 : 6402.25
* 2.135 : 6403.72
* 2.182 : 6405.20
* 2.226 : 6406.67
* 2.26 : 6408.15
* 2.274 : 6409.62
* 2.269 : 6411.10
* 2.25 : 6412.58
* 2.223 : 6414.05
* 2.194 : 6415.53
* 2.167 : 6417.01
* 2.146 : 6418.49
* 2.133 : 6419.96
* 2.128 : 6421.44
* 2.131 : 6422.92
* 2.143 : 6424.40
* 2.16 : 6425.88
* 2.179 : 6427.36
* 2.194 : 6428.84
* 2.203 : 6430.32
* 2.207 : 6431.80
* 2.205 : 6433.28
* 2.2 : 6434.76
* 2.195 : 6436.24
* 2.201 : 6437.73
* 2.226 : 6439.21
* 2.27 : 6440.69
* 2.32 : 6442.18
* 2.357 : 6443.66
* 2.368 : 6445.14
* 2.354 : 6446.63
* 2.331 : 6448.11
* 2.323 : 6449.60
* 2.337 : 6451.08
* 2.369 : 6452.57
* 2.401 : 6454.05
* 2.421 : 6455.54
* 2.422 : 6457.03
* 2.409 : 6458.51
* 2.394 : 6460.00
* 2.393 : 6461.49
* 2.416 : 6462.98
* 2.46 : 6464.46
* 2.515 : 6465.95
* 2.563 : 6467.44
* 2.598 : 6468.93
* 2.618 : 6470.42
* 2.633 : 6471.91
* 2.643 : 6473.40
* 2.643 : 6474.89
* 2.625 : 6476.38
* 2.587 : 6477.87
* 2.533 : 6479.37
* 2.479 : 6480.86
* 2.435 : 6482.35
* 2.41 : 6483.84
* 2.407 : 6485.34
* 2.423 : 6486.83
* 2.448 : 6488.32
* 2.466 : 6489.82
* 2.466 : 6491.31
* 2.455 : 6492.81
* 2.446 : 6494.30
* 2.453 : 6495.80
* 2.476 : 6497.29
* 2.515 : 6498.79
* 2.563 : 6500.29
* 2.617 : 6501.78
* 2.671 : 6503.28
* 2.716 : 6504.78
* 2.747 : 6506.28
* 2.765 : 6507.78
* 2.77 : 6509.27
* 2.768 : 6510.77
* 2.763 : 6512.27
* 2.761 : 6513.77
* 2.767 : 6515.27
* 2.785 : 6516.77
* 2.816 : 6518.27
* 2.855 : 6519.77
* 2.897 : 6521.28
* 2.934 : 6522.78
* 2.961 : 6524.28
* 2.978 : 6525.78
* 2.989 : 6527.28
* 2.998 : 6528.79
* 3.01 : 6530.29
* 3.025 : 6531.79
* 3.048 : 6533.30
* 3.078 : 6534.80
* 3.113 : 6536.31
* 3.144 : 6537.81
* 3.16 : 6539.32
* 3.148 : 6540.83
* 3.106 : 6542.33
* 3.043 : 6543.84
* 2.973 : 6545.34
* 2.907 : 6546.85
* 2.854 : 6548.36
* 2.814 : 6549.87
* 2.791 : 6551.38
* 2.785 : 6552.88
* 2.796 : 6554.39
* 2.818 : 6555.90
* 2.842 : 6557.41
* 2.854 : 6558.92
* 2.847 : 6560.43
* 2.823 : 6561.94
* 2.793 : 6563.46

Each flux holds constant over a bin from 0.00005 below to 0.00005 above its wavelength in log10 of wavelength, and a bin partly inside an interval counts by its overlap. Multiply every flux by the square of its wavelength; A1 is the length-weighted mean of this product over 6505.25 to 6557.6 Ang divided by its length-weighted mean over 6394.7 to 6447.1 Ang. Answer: 1.4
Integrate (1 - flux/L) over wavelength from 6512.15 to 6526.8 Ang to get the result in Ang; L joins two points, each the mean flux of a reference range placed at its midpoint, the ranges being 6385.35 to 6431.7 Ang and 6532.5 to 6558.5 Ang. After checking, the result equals -0.33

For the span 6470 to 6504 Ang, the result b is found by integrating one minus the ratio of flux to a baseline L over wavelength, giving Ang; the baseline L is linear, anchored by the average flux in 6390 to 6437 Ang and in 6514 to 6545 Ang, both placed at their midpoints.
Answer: 1.9 Ang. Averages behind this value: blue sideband 2.13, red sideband 2.99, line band 2.52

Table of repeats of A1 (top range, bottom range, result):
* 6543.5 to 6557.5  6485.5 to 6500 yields 1.18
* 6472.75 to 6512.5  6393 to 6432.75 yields 1.23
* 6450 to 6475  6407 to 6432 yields 1.15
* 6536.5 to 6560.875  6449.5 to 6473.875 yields 1.22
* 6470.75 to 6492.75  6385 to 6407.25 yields 1.33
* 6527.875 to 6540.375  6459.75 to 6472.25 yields 1.25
